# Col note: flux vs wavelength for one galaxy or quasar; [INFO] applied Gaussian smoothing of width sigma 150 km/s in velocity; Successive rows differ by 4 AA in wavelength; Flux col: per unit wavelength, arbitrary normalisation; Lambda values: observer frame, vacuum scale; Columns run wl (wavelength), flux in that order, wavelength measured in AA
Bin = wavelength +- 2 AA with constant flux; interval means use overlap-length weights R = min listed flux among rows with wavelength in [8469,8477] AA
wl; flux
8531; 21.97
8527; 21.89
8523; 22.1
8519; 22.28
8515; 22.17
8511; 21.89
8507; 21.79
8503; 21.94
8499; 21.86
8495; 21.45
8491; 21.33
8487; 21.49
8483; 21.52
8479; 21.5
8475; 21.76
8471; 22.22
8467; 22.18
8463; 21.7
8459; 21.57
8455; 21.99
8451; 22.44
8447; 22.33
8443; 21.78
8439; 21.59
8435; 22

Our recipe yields 21.76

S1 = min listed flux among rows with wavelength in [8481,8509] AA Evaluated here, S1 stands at 21.33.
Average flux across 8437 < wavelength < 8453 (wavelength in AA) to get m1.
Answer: 22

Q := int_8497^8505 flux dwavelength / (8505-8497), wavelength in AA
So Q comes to 21.9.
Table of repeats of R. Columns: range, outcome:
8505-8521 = 21.79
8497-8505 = 21.86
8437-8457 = 21.59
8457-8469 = 21.57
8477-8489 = 21.49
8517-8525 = 22.1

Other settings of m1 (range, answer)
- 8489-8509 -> 21.7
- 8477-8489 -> 21.5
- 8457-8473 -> 21.9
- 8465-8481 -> 21.9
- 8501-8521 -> 22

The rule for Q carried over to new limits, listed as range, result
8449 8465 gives 21.9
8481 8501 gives 21.5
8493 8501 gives 21.7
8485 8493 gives 21.4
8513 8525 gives 22.2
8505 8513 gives 21.8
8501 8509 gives 21.9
